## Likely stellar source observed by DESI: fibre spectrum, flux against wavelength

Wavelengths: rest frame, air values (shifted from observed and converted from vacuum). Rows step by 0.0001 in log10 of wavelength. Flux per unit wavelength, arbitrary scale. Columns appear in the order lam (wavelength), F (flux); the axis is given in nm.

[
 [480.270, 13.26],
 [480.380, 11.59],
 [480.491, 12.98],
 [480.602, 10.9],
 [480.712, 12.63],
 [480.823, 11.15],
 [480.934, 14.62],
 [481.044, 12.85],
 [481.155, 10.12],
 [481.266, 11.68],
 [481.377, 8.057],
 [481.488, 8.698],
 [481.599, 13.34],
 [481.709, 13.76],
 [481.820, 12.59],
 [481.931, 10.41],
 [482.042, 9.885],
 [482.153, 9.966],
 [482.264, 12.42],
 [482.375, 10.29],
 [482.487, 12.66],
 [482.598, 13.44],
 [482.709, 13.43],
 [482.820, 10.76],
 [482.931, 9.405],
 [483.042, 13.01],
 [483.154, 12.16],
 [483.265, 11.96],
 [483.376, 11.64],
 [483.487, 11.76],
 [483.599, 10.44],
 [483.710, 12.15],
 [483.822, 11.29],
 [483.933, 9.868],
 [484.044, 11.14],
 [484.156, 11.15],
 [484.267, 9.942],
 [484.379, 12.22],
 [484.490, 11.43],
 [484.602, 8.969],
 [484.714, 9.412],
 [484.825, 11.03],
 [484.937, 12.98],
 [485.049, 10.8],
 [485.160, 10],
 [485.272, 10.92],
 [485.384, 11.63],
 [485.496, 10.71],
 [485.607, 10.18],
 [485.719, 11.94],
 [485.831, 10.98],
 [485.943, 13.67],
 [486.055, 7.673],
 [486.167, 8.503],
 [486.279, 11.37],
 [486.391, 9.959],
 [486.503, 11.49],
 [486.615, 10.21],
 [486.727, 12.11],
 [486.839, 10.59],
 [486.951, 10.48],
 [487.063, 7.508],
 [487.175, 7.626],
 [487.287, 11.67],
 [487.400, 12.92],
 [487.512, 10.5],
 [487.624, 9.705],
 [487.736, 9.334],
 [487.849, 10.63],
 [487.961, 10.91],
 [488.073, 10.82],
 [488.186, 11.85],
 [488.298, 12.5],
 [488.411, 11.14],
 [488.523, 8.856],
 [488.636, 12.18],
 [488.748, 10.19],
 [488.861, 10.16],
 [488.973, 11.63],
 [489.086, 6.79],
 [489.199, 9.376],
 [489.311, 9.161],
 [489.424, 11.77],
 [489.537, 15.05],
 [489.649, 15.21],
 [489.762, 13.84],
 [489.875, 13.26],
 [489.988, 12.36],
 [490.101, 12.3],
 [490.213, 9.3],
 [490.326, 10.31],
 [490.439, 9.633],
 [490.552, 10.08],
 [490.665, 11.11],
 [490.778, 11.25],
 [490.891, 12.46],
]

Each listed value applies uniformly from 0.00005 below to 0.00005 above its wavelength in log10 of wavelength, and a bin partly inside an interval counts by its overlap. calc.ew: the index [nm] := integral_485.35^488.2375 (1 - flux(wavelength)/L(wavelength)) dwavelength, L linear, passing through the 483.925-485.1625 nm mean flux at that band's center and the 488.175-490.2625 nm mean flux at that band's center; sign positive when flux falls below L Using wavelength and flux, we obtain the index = 0.14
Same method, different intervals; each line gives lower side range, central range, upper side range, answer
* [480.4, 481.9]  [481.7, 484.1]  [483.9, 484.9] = -0.08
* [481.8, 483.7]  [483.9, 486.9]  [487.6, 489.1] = 0.08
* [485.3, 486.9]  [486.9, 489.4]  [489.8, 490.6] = 0.15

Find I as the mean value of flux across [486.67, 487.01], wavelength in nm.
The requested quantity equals 11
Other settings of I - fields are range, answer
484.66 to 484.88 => 10.3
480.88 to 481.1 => 13.8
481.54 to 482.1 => 12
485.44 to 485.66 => 10.5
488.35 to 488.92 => 10.5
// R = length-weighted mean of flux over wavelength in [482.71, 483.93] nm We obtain 11.5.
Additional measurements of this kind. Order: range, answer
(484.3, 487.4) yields 10.6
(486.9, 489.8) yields 10.8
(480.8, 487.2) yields 11.1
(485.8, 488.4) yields 10.6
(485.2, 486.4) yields 10.7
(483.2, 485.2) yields 11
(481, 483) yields 11.3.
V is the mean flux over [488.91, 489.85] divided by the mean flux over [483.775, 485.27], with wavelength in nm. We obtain 1.08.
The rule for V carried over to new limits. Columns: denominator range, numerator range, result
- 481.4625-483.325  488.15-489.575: 0.92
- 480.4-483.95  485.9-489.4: 0.89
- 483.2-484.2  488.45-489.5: 0.90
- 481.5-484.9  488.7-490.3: 1.01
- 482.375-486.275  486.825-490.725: 0.98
